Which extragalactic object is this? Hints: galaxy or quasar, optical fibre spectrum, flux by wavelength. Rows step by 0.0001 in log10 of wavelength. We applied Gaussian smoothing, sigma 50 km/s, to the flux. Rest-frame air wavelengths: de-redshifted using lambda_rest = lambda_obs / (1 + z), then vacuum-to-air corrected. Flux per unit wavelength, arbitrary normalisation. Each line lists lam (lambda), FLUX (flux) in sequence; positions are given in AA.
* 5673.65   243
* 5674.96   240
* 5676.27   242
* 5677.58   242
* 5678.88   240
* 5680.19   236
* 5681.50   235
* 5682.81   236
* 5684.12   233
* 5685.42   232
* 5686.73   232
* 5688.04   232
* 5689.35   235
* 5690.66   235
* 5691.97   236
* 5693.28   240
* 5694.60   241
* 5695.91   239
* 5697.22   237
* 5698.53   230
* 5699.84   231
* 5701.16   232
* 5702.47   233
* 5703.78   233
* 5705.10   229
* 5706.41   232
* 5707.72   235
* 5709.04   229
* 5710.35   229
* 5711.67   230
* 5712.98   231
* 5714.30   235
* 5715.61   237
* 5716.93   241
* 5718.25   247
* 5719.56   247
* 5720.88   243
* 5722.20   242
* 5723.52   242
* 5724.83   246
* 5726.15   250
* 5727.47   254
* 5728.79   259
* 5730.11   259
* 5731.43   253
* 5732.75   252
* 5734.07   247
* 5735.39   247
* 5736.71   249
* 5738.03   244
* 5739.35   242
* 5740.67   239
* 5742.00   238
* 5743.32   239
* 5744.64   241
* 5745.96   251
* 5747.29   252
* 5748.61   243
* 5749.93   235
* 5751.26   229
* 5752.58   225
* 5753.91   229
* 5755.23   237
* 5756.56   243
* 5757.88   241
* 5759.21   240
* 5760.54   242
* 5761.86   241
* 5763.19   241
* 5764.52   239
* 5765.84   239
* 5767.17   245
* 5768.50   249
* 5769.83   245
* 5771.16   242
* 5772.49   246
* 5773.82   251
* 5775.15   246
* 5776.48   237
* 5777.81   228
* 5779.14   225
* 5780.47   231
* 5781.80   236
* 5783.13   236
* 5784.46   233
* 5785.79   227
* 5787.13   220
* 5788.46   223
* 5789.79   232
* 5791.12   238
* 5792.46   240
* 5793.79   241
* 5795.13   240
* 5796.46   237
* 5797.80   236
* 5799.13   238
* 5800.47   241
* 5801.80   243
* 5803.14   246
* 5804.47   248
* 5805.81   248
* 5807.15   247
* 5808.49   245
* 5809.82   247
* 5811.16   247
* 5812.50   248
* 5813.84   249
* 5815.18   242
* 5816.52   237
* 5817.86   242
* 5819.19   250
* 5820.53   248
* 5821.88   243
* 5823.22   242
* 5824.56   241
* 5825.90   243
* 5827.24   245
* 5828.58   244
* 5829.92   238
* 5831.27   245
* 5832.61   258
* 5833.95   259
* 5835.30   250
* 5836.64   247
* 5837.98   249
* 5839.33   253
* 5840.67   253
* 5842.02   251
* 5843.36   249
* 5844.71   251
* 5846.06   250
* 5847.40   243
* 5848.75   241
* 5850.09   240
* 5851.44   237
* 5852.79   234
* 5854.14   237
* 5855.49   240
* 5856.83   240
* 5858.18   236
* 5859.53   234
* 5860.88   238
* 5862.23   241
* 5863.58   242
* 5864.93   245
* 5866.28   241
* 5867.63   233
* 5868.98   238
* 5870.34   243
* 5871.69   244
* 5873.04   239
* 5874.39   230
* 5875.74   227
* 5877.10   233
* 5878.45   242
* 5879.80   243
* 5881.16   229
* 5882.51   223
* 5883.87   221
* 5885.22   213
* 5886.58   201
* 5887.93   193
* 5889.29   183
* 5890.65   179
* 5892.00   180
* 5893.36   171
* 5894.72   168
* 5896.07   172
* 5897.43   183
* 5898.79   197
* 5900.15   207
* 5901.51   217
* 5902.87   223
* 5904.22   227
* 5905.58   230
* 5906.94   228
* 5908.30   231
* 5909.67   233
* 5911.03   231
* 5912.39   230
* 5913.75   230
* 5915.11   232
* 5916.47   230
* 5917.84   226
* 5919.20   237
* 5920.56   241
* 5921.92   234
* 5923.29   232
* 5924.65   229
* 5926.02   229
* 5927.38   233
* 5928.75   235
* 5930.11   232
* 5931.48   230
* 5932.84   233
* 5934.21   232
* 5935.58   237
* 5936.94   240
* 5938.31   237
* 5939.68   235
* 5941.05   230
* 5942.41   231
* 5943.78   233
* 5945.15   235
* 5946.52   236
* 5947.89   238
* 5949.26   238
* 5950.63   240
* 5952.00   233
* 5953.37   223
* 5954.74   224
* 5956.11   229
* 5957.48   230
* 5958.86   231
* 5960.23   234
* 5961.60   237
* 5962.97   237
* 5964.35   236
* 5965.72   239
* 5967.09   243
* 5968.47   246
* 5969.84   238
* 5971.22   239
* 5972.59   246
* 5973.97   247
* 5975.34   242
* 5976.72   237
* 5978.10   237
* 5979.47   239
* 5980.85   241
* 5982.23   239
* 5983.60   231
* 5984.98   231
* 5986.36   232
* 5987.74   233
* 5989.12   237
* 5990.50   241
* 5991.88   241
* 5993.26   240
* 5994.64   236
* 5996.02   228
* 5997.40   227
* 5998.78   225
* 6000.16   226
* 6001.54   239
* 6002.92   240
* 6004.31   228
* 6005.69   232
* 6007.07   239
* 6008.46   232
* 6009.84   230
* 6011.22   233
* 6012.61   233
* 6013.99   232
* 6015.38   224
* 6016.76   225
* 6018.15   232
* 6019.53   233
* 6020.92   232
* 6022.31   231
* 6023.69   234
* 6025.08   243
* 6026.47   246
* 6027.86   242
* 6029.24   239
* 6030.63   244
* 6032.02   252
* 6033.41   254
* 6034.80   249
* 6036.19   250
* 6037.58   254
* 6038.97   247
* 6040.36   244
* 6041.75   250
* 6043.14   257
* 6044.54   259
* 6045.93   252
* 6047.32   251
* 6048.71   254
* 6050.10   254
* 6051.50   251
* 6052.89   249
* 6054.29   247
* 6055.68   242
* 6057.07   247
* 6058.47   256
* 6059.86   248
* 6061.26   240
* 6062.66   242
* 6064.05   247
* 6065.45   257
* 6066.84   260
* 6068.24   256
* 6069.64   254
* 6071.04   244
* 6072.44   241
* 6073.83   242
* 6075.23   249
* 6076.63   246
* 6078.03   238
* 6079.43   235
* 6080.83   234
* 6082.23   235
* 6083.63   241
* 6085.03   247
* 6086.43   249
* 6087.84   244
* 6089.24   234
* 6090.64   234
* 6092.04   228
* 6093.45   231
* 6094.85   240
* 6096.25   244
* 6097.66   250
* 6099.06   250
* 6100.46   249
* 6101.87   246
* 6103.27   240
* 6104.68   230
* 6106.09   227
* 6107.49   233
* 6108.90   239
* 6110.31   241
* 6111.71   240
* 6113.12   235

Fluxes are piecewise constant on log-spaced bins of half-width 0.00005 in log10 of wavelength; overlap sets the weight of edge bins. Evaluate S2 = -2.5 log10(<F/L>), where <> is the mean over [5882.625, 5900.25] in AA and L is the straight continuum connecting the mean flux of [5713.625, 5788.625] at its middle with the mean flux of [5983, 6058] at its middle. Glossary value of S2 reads 0.254 mag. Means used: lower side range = 241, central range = 190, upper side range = 240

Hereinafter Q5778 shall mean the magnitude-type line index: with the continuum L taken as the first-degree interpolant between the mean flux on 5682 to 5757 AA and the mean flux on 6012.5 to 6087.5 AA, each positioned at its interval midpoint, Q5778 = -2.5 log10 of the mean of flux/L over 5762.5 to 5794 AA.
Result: 0.01 mag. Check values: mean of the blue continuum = 239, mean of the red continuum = 245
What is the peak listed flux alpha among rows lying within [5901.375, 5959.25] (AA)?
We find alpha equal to 241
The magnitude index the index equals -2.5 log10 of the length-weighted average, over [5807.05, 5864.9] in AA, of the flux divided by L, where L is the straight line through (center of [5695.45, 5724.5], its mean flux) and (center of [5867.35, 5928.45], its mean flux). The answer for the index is -0.090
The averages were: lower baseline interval 236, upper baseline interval 220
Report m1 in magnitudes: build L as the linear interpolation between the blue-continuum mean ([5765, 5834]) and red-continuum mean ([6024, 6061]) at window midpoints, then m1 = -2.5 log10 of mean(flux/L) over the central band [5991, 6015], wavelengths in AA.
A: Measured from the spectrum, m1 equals 0.07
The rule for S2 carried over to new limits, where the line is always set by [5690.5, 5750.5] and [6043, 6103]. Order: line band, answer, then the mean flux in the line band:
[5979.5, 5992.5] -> 0.04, 236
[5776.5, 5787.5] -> 0.05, 230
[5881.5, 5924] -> 0.14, 213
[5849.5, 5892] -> 0.07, 229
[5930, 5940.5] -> 0.04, 234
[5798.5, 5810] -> -0.01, 245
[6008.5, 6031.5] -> 0.05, 235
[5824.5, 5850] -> -0.02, 248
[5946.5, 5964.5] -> 0.05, 233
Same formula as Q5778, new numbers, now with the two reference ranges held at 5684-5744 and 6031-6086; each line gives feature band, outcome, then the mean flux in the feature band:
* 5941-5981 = 0.042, 236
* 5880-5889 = 0.144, 213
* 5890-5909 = 0.211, 201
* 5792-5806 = 0.001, 241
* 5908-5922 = 0.056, 232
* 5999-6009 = 0.061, 233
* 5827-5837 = -0.026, 248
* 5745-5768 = 0.005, 240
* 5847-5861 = 0.022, 238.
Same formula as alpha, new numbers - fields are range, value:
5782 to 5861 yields 259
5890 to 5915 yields 233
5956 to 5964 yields 237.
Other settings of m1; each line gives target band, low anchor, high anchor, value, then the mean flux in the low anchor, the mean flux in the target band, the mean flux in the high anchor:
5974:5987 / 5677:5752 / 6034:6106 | 0.03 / 240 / 237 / 246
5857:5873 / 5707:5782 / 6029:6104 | 0.02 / 241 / 239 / 246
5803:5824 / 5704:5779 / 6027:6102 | -0.01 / 241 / 246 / 246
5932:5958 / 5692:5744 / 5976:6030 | 0.01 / 241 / 233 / 234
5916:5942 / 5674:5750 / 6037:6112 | 0.04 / 240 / 233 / 245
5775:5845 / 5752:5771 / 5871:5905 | -0.06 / 240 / 242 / 210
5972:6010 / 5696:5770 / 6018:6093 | 0.04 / 241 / 236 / 245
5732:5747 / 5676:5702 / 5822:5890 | -0.04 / 236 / 245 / 238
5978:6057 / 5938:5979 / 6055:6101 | 0.00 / 236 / 240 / 244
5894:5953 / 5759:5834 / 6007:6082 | 0.07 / 241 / 227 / 244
